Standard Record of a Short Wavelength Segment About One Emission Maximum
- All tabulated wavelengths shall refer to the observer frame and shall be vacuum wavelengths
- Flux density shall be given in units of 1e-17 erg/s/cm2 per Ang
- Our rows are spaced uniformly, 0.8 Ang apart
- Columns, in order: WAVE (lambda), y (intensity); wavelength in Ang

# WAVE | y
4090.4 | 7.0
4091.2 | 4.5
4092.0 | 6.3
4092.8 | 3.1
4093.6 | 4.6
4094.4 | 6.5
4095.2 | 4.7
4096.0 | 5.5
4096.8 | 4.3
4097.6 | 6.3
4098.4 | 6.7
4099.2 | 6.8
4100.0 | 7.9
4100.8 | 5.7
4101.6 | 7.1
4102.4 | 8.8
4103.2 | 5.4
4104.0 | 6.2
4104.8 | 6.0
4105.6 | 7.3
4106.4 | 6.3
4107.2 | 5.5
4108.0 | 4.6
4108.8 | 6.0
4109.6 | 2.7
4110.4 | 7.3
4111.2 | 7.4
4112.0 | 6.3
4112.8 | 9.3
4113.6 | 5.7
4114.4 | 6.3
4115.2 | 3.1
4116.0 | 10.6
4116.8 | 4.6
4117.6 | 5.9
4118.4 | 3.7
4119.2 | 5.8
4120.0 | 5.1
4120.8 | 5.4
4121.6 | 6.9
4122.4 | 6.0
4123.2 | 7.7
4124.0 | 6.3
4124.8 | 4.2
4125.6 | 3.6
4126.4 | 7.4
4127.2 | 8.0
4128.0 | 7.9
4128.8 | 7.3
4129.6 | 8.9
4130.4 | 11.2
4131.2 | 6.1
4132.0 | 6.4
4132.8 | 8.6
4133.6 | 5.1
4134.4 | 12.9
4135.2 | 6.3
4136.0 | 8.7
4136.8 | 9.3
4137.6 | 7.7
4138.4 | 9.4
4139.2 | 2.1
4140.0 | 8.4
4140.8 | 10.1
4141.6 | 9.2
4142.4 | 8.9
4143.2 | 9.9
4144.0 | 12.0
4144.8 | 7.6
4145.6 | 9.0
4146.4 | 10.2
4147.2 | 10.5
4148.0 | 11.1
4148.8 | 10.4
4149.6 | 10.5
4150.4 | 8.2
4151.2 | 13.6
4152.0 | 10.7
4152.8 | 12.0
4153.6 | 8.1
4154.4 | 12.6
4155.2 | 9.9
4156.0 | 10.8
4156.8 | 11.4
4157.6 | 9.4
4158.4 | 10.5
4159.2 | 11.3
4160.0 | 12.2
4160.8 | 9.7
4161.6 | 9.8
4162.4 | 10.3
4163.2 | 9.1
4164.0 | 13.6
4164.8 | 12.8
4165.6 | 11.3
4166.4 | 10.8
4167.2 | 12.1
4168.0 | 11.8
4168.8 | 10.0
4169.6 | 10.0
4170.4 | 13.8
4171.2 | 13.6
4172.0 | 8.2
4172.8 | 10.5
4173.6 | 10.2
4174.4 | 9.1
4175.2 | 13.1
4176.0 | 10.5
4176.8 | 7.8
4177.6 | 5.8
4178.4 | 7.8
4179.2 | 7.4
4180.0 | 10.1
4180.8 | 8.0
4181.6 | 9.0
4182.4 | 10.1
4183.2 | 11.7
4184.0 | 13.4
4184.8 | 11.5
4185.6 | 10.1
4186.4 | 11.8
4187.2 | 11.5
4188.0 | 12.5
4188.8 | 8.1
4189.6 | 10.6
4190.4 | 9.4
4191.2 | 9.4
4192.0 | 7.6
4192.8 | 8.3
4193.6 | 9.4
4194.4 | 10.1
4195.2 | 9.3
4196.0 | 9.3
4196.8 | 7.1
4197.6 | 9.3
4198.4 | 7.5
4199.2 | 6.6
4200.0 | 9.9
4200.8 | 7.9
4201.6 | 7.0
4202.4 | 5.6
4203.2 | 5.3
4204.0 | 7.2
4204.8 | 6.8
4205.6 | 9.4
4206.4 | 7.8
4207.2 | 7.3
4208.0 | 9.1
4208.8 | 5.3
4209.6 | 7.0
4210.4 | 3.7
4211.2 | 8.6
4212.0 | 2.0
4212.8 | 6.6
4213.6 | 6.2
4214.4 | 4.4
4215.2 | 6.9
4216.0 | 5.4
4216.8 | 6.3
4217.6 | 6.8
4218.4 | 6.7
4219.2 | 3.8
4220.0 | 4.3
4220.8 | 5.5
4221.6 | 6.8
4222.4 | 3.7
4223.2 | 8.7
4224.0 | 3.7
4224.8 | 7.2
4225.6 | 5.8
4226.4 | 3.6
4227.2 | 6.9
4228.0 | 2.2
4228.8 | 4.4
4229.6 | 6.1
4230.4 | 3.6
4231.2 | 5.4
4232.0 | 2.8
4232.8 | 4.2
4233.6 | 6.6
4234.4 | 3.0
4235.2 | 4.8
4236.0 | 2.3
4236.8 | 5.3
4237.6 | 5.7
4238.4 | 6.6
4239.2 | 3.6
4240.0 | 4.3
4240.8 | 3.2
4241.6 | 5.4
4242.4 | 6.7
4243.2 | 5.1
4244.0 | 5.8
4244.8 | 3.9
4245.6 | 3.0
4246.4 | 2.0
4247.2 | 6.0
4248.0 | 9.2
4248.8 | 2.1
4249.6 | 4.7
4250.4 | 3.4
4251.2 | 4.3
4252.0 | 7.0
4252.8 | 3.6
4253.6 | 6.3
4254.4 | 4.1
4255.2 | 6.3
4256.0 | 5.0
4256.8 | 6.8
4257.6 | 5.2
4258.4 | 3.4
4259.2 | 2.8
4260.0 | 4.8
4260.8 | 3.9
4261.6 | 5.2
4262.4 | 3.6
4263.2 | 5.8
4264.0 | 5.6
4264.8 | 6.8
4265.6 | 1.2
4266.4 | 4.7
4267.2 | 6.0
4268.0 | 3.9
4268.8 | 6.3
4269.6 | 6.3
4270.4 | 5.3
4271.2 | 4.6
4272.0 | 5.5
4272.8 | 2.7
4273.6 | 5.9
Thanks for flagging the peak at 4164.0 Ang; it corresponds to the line Mg II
